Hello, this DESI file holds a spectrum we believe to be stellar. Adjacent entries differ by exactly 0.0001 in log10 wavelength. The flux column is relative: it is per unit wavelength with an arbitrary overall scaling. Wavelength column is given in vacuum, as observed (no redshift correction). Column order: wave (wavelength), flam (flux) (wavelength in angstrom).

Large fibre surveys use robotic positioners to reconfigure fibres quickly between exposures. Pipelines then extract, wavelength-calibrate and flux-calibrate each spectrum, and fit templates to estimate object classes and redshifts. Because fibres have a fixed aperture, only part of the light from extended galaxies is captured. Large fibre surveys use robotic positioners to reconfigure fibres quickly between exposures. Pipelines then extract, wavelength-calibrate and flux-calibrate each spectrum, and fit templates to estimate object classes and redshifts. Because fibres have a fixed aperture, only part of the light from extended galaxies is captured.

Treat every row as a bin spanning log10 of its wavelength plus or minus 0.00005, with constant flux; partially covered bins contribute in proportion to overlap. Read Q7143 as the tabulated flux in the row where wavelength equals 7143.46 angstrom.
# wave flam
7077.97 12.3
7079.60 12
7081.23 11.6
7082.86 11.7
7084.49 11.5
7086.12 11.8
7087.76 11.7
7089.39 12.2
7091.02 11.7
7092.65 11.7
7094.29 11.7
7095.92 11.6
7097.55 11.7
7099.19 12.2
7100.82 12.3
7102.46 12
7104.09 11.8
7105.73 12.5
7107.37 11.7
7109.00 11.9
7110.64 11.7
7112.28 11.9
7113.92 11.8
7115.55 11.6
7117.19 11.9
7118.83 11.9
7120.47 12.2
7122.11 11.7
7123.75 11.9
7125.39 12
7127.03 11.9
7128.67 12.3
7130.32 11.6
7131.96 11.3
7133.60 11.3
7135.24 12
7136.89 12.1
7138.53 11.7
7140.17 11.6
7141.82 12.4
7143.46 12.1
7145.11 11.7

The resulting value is 12.1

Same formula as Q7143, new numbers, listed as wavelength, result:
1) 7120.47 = 12.2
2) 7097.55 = 11.7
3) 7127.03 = 11.9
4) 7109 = 11.9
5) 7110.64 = 11.7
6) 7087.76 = 11.7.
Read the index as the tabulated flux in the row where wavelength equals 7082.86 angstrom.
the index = 11.7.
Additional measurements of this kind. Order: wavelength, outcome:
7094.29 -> 11.7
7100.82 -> 12.3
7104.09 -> 11.8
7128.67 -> 12.3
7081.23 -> 11.6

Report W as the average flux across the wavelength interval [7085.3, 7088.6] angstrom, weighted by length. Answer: 11.7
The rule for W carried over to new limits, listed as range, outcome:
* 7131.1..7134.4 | 11.3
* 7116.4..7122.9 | 11.9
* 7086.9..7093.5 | 11.8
